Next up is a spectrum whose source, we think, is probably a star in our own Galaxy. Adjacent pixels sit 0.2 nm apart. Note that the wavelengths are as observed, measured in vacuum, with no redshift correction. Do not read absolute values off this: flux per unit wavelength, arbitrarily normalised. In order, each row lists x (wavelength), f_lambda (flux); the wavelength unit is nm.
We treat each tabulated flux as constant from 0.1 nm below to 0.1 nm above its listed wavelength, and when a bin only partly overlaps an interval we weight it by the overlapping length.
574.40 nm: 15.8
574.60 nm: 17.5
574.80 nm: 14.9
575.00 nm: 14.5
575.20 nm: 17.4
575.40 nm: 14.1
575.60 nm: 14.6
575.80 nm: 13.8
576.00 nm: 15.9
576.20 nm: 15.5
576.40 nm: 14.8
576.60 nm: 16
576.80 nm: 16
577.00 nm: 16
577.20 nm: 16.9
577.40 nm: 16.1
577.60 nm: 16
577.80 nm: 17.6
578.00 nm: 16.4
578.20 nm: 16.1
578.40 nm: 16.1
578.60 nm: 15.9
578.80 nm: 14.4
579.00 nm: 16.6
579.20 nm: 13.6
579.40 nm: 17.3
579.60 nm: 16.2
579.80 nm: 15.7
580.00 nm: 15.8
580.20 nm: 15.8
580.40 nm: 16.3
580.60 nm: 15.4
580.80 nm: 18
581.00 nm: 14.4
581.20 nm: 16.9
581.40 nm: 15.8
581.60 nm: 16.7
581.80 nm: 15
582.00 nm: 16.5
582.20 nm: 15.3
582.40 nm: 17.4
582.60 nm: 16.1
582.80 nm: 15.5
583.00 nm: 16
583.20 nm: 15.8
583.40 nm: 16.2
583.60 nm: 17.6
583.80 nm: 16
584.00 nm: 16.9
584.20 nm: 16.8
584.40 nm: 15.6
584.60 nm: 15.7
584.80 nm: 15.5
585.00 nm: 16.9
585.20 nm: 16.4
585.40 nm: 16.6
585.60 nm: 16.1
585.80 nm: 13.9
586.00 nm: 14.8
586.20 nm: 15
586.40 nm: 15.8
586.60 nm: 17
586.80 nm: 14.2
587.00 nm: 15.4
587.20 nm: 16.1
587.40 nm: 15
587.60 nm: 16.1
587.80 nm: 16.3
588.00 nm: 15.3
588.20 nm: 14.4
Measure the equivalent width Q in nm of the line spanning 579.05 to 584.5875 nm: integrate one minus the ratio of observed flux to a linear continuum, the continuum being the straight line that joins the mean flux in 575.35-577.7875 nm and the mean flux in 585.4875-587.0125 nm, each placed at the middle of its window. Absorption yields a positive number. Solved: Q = -0.24 nm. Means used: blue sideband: 15.6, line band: 16.1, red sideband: 15.3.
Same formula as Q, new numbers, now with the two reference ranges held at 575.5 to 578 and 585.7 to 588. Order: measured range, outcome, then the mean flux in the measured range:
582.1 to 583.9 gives -0.08 nm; 16.2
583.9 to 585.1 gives -0.06 nm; 16.2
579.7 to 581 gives -0.03 nm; 16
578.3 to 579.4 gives 0.01 nm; 15.5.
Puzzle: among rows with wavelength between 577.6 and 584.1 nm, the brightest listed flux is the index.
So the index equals 18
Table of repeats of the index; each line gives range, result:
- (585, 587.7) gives 17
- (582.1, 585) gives 17.6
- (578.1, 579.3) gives 16.6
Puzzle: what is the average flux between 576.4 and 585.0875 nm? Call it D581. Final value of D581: 16.1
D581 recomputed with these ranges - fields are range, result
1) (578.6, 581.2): 15.8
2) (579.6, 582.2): 16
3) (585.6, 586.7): 15.4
